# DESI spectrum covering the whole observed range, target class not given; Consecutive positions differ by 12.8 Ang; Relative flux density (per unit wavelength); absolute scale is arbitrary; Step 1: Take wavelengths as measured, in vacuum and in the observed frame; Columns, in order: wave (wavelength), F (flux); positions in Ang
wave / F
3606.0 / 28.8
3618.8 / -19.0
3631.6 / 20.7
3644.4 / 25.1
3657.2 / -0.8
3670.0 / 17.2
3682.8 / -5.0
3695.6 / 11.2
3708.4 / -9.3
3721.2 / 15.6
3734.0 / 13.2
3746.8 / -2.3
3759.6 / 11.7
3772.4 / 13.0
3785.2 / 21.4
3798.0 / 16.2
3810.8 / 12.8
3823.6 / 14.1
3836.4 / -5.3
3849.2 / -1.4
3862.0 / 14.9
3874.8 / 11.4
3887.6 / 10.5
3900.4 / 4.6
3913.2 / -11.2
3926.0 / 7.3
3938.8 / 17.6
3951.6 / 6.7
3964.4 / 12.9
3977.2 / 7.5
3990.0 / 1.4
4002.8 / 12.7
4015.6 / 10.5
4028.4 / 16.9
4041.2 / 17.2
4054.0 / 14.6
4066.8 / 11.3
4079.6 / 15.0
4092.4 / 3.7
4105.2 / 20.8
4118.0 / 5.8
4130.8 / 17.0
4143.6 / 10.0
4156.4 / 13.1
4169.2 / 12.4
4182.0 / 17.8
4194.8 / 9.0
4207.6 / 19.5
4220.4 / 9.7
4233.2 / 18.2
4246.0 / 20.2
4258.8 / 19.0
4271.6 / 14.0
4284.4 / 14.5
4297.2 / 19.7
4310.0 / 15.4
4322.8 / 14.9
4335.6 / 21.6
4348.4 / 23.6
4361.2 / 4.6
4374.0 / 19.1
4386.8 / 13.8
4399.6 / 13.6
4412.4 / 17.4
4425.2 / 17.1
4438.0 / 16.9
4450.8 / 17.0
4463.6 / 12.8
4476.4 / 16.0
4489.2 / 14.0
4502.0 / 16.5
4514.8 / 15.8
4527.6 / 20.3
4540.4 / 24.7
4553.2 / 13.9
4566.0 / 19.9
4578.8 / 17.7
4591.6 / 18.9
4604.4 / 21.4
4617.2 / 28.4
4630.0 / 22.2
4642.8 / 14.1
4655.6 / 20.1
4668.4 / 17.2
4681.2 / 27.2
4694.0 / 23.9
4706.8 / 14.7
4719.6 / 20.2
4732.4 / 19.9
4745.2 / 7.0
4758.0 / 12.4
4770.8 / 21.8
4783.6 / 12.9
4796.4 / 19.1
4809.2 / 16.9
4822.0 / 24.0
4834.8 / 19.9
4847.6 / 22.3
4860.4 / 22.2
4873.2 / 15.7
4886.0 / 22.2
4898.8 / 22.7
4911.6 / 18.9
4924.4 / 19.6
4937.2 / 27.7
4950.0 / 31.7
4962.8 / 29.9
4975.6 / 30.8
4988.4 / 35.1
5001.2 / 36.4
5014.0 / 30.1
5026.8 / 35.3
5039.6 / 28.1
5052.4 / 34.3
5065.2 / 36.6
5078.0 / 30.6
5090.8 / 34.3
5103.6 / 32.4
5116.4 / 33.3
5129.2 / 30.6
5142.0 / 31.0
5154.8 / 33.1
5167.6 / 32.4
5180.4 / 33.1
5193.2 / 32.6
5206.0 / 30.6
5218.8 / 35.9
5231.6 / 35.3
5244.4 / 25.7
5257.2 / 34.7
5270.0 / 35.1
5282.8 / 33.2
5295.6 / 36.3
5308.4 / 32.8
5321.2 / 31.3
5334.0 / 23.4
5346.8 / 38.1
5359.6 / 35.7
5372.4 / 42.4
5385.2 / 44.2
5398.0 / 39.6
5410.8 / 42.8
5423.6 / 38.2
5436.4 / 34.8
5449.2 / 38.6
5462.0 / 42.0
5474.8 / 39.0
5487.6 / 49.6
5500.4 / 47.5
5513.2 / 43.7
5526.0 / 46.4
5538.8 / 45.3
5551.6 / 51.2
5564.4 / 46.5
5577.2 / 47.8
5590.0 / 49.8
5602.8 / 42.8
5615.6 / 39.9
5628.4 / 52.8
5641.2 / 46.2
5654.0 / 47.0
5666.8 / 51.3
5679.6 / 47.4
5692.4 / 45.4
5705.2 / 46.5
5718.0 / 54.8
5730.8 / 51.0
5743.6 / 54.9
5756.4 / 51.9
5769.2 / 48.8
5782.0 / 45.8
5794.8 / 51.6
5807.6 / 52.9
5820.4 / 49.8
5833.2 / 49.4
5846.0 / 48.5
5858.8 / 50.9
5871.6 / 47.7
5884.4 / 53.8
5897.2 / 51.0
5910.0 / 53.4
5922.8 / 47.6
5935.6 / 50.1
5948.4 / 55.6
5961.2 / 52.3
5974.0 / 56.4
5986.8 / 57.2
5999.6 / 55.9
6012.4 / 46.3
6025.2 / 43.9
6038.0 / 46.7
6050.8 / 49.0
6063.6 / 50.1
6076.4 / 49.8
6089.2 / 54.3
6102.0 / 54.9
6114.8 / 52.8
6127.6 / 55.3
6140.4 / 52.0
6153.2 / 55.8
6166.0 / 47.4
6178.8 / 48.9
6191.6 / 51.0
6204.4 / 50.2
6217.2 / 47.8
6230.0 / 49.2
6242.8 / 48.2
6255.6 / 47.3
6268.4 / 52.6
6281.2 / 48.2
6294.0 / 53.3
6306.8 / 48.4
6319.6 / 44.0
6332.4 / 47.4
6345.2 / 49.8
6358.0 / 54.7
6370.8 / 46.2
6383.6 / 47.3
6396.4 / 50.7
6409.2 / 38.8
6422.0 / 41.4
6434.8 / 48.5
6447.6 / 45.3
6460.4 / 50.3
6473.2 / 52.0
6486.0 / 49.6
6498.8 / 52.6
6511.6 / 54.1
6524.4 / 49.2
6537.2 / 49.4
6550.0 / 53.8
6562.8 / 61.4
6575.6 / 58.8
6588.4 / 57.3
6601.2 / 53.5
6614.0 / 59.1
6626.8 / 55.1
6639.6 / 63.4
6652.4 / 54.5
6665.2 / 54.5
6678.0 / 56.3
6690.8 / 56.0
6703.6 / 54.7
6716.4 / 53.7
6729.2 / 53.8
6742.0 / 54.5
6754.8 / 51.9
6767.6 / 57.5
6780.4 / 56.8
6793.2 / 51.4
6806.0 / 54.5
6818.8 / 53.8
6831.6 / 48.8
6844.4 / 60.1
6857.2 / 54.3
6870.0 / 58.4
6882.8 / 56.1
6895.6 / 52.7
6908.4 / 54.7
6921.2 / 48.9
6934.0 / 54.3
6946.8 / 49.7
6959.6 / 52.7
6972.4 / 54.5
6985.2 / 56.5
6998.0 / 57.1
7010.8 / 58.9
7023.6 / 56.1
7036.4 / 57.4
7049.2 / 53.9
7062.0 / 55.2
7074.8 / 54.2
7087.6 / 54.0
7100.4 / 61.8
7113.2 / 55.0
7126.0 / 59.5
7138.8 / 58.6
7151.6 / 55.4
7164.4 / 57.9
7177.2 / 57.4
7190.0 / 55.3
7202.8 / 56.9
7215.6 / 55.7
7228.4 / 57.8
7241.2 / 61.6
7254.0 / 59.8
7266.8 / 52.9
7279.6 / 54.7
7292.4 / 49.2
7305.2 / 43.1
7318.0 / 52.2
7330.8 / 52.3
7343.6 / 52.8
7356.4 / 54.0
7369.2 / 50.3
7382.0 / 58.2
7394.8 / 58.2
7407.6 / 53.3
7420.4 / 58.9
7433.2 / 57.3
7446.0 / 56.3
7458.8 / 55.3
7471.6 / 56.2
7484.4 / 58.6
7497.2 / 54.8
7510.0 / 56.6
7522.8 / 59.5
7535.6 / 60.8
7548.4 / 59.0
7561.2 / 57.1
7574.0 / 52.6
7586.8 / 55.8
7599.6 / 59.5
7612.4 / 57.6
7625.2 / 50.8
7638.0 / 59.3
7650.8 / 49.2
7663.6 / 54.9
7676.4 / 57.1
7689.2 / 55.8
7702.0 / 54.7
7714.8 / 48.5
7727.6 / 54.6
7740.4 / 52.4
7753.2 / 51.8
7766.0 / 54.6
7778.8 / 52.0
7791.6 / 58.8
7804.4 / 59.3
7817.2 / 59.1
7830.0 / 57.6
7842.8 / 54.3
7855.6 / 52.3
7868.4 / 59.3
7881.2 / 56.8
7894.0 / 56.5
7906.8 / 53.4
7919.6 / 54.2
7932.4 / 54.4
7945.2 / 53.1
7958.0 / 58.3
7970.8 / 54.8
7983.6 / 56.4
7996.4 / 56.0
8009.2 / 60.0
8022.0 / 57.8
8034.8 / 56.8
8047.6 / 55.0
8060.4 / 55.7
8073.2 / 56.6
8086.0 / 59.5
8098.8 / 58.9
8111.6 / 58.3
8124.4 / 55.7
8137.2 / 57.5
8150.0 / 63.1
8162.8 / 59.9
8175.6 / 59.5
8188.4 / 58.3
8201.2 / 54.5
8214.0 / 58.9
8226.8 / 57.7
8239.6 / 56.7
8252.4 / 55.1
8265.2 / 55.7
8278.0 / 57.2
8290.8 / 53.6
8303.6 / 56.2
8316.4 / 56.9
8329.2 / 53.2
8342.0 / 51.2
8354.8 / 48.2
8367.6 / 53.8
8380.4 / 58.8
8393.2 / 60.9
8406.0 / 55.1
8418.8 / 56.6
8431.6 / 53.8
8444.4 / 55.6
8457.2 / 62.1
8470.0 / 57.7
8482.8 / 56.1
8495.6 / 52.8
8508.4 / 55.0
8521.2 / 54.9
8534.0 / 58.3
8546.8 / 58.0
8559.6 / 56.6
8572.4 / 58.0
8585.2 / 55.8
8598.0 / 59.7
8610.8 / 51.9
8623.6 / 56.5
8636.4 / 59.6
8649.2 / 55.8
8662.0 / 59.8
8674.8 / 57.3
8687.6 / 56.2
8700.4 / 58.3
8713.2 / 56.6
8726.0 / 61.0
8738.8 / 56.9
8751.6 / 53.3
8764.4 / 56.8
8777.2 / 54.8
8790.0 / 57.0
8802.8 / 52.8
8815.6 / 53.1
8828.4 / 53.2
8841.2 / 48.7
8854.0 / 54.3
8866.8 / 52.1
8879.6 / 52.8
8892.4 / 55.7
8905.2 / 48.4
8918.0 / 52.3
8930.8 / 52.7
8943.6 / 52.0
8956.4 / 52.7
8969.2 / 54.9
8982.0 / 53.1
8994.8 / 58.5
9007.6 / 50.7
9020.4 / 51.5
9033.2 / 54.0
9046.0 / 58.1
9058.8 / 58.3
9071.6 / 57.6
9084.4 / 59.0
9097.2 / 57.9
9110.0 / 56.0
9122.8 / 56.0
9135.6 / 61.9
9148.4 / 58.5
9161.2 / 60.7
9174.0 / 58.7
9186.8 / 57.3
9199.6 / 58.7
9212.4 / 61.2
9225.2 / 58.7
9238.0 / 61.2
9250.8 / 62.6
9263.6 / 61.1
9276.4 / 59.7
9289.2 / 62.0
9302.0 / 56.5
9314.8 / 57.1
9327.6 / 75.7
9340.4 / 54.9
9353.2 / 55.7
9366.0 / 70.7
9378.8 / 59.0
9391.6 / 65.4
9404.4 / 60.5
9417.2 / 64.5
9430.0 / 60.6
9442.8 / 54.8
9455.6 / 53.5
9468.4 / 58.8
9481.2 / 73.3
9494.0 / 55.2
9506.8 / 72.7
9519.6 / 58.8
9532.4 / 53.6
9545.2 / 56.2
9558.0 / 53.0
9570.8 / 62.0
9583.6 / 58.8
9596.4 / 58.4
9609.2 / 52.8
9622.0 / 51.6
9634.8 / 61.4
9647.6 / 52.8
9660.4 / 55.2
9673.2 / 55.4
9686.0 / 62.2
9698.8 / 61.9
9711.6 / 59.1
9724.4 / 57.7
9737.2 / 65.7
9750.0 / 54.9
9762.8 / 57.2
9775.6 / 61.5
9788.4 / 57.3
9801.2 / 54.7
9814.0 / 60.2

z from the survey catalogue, 0.239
